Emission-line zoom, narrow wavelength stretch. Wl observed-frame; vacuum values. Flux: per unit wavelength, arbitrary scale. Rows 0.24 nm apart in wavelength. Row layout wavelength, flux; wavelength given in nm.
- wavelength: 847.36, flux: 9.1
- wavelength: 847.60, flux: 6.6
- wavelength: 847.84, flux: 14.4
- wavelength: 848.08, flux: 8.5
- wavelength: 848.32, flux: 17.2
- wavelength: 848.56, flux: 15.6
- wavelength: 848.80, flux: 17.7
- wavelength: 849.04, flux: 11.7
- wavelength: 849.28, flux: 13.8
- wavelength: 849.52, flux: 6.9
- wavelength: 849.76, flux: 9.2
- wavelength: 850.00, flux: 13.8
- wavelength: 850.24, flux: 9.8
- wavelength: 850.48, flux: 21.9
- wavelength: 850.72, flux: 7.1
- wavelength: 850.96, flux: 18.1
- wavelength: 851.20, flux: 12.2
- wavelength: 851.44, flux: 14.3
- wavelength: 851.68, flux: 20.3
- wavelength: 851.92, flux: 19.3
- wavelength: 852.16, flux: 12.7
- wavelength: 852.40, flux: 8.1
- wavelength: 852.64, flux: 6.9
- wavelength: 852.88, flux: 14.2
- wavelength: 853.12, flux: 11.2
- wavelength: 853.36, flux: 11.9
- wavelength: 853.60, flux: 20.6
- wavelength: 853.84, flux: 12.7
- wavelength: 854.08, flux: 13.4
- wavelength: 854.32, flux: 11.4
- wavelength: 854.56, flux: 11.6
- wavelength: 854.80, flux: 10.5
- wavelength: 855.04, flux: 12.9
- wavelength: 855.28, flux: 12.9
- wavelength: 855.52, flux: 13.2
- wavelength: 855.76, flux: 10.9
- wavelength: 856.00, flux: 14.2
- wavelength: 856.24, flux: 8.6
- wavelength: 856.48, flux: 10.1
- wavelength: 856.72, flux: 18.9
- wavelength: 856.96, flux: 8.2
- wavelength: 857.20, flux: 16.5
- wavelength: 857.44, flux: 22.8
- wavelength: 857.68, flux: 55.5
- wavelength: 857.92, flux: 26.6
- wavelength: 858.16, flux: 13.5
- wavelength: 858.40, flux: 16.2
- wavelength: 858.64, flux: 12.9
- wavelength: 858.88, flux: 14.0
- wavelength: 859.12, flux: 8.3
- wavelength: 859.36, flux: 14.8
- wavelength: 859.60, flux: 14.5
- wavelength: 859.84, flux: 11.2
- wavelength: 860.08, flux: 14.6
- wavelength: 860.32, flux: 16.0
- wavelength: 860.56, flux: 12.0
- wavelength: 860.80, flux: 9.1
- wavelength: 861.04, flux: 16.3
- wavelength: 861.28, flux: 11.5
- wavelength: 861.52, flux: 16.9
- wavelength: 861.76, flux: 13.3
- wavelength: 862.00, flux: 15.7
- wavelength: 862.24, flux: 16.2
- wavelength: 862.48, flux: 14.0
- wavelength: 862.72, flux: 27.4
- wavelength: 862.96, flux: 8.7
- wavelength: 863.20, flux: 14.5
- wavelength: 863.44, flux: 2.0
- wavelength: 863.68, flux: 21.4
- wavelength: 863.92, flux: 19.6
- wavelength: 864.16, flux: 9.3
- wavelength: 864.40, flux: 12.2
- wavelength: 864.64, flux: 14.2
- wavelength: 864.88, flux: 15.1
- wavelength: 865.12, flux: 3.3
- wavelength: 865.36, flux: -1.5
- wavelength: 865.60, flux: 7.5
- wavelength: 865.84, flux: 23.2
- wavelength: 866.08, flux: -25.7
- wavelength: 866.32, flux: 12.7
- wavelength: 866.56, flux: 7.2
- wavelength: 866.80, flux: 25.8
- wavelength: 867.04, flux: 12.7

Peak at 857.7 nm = H-gamma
